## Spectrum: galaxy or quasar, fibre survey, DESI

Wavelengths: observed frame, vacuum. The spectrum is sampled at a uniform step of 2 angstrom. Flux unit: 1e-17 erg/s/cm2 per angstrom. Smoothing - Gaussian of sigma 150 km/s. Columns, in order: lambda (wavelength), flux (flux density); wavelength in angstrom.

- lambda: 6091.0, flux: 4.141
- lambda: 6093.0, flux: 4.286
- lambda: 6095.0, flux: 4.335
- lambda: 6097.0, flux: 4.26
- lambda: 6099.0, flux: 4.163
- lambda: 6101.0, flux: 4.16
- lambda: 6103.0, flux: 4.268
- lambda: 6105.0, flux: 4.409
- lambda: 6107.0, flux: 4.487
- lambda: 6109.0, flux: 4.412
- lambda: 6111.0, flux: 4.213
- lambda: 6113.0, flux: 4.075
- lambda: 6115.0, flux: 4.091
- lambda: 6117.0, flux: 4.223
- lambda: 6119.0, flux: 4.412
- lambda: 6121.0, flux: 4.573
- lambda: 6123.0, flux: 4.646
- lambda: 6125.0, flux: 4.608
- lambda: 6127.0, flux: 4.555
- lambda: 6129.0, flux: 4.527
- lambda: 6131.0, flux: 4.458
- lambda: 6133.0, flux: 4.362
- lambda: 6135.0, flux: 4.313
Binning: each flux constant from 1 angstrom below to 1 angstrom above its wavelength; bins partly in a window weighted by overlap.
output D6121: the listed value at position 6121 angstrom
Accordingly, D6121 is 4.573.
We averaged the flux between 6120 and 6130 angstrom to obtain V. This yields 4.58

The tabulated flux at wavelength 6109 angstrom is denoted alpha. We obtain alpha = 4.412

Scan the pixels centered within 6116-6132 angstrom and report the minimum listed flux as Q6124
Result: 4.223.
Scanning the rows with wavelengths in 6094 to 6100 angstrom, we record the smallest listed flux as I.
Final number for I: 4.163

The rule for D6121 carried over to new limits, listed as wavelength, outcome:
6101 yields 4.16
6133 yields 4.362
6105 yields 4.409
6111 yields 4.213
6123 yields 4.646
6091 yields 4.141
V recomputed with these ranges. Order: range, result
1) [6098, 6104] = 4.2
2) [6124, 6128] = 4.58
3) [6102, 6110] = 4.39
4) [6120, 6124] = 4.61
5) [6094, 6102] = 4.23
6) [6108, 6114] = 4.23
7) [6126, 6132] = 4.51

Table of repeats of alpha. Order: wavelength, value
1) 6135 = 4.313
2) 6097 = 4.26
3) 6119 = 4.412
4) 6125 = 4.608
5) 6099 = 4.163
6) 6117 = 4.223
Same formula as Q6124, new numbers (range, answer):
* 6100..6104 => 4.16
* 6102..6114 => 4.075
